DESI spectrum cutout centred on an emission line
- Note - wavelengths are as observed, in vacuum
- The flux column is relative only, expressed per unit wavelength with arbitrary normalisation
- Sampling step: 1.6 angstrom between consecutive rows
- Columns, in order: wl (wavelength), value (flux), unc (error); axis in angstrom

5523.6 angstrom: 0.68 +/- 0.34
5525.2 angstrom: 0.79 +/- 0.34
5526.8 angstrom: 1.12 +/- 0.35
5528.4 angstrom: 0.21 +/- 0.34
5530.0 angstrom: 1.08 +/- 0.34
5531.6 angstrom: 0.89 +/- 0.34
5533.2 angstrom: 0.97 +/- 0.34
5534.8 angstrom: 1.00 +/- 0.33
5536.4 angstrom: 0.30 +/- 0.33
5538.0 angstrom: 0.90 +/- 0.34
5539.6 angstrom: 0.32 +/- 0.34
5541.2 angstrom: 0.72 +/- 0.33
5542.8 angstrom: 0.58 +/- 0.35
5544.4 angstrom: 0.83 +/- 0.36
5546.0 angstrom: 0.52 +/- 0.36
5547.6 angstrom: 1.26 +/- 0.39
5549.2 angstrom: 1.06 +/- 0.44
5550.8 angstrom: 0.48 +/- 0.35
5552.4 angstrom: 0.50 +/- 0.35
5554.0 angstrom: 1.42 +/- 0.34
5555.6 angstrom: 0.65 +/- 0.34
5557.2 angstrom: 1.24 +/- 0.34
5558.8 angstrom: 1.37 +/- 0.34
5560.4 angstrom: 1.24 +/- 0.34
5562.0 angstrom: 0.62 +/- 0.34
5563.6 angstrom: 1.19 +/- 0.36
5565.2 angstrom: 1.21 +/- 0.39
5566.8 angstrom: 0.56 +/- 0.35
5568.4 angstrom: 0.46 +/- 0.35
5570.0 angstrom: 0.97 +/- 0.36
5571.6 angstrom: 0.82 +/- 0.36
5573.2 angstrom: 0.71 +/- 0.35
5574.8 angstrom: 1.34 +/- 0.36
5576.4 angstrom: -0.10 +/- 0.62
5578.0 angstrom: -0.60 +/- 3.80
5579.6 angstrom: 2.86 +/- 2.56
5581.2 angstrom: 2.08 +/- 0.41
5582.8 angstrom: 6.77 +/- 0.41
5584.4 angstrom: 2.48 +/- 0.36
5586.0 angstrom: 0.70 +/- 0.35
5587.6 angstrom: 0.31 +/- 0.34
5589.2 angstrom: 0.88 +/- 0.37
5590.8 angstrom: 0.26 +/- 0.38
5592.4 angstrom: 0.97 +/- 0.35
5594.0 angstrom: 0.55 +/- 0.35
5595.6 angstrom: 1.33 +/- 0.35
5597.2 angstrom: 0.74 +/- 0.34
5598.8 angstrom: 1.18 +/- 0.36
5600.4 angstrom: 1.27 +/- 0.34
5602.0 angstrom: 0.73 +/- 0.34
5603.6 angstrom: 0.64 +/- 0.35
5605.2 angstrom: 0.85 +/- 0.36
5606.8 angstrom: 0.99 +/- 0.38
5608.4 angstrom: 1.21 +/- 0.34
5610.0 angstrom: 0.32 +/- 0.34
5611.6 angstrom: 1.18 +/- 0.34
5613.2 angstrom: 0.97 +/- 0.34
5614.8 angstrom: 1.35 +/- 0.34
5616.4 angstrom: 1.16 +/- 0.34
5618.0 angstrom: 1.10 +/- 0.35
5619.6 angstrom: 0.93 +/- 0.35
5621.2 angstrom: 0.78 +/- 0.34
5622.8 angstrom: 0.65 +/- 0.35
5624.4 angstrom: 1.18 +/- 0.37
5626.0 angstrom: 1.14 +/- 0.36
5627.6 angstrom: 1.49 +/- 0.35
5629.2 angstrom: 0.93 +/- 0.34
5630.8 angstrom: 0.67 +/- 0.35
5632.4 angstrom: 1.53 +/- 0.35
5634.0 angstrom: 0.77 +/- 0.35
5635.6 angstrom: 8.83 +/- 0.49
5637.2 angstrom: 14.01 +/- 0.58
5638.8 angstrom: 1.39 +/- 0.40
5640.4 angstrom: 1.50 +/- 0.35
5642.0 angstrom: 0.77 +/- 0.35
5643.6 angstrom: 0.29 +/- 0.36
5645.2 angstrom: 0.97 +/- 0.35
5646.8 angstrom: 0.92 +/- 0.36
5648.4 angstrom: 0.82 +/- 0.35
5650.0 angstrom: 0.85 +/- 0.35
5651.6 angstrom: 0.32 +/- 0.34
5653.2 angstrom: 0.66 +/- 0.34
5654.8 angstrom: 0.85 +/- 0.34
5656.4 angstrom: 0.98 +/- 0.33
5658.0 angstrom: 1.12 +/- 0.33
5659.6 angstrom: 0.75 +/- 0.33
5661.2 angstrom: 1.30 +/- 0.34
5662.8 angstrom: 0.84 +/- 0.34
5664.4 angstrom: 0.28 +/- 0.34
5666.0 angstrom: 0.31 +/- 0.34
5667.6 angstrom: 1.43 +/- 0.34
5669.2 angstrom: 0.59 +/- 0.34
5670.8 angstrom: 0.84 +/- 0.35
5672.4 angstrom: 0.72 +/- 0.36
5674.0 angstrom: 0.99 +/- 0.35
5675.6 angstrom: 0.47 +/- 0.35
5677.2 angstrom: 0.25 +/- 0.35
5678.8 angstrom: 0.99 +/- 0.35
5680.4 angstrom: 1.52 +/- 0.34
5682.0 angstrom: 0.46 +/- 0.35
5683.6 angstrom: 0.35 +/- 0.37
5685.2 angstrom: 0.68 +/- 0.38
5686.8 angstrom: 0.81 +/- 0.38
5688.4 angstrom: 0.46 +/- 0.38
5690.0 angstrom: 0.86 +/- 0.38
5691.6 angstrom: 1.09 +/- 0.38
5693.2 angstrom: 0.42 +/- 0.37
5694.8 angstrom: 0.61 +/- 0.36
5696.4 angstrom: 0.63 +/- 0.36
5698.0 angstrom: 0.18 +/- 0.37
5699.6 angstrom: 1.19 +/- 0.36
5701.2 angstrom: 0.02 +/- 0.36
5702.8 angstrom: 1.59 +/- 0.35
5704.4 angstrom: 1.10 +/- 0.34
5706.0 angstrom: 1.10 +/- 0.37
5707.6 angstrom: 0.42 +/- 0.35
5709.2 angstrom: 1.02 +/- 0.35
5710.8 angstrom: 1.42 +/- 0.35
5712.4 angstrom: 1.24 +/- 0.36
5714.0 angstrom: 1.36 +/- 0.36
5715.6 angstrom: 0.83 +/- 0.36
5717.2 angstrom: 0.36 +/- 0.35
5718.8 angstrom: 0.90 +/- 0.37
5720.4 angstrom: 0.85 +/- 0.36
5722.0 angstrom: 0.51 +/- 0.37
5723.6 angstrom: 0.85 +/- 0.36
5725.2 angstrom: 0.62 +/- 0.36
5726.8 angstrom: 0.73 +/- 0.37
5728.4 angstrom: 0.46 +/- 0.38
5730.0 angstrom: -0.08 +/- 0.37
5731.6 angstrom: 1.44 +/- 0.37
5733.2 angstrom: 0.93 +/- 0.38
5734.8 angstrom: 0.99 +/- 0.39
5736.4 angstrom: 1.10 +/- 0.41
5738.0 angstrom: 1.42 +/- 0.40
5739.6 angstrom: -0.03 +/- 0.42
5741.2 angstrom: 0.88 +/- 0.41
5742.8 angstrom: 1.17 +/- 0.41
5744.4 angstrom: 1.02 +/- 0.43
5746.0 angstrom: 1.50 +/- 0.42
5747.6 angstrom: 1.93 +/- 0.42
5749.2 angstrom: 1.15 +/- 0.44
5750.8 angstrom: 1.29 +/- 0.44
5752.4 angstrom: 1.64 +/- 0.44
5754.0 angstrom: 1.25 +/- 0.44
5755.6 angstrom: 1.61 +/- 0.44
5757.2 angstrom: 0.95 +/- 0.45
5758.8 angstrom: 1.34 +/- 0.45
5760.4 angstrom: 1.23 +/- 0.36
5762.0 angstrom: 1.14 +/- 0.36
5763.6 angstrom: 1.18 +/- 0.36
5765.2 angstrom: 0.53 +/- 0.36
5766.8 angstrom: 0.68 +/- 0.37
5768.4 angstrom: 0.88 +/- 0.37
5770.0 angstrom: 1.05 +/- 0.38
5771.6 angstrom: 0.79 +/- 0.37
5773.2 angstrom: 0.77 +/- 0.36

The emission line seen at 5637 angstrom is [O III] 5007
